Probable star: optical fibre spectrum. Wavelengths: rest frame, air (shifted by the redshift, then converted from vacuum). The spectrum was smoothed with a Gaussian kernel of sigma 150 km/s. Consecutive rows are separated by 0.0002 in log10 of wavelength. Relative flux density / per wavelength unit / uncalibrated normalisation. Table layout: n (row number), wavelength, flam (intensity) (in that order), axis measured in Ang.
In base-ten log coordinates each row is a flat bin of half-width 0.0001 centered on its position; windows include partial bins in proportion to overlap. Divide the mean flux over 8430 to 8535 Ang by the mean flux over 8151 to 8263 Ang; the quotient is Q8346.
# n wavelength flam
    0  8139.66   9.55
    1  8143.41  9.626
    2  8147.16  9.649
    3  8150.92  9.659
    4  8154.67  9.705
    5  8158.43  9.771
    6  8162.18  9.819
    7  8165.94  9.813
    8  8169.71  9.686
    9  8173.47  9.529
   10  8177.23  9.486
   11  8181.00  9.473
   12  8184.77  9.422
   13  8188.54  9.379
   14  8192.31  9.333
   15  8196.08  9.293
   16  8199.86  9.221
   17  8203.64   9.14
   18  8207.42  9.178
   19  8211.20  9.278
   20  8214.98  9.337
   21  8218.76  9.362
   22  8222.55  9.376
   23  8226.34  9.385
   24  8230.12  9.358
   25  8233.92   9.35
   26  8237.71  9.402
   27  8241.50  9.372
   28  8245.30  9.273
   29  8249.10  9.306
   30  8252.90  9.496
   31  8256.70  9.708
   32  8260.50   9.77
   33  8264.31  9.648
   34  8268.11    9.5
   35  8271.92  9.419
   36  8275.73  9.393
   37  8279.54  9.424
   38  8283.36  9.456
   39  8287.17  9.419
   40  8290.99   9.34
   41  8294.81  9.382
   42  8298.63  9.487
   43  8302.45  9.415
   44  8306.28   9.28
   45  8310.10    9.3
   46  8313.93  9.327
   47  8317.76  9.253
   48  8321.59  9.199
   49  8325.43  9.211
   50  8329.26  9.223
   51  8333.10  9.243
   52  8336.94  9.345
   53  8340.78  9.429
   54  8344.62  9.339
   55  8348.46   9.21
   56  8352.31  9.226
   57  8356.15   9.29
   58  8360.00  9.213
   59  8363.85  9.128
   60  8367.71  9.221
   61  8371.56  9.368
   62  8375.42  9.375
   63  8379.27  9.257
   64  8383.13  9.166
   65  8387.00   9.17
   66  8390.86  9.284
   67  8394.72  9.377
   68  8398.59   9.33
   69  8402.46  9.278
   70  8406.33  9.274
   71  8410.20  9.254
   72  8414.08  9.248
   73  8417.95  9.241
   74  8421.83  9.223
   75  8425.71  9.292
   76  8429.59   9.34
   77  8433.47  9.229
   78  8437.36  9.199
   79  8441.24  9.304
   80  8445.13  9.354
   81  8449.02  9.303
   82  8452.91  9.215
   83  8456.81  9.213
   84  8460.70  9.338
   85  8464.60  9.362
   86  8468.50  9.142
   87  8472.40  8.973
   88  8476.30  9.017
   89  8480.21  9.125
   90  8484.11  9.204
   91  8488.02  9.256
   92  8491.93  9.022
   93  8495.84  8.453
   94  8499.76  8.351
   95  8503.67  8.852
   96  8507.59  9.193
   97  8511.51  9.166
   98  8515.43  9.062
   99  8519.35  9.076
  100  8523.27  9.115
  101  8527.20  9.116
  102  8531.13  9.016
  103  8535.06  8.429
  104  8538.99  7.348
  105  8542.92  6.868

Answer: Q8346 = 1.0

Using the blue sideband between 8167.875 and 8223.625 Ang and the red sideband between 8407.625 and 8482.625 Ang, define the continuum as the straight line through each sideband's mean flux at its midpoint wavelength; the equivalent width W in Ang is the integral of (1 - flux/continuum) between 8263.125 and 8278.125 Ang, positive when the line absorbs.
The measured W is -0.2 Ang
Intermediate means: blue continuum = 9.37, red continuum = 9.23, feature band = 9.48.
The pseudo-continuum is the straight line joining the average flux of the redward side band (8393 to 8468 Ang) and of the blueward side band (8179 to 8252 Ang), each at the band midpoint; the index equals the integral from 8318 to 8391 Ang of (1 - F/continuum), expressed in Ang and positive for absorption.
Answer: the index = 0.3 Ang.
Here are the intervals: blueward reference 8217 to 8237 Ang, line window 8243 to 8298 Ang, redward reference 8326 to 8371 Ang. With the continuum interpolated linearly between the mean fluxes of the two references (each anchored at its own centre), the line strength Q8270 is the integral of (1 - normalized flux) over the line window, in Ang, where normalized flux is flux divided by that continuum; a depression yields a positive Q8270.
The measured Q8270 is -0.81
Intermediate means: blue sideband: 9.37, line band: 9.47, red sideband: 9.26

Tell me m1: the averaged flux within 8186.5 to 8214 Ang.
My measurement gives 9.26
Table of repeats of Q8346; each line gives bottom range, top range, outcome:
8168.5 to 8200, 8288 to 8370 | 0.99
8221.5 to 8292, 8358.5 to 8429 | 0.98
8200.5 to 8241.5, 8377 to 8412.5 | 0.99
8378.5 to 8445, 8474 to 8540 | 0.96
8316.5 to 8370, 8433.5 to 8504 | 0.98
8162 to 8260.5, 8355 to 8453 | 0.98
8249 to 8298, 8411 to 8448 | 0.98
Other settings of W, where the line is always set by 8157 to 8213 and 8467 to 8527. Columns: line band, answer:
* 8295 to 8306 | -0.2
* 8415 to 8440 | -0.4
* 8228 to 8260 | -0.2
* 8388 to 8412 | -0.4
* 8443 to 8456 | -0.3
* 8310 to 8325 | 0.0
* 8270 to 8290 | -0.2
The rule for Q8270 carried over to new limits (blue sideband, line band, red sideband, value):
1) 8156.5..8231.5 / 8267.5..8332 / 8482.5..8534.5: -0.50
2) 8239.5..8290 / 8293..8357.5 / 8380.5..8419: 0.52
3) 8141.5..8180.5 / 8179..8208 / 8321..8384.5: 0.87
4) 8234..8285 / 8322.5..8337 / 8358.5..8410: 0.18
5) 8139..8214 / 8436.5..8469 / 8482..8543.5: -1.40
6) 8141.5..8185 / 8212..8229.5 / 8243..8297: 0.35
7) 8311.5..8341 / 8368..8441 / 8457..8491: -0.42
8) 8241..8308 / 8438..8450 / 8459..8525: -0.23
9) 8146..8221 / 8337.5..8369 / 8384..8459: 0.22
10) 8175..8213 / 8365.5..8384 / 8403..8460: 0.00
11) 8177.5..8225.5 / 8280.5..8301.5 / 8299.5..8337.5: -0.28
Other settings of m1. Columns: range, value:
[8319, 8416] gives 9.27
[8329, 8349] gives 9.31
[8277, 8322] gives 9.36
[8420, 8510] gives 9.13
